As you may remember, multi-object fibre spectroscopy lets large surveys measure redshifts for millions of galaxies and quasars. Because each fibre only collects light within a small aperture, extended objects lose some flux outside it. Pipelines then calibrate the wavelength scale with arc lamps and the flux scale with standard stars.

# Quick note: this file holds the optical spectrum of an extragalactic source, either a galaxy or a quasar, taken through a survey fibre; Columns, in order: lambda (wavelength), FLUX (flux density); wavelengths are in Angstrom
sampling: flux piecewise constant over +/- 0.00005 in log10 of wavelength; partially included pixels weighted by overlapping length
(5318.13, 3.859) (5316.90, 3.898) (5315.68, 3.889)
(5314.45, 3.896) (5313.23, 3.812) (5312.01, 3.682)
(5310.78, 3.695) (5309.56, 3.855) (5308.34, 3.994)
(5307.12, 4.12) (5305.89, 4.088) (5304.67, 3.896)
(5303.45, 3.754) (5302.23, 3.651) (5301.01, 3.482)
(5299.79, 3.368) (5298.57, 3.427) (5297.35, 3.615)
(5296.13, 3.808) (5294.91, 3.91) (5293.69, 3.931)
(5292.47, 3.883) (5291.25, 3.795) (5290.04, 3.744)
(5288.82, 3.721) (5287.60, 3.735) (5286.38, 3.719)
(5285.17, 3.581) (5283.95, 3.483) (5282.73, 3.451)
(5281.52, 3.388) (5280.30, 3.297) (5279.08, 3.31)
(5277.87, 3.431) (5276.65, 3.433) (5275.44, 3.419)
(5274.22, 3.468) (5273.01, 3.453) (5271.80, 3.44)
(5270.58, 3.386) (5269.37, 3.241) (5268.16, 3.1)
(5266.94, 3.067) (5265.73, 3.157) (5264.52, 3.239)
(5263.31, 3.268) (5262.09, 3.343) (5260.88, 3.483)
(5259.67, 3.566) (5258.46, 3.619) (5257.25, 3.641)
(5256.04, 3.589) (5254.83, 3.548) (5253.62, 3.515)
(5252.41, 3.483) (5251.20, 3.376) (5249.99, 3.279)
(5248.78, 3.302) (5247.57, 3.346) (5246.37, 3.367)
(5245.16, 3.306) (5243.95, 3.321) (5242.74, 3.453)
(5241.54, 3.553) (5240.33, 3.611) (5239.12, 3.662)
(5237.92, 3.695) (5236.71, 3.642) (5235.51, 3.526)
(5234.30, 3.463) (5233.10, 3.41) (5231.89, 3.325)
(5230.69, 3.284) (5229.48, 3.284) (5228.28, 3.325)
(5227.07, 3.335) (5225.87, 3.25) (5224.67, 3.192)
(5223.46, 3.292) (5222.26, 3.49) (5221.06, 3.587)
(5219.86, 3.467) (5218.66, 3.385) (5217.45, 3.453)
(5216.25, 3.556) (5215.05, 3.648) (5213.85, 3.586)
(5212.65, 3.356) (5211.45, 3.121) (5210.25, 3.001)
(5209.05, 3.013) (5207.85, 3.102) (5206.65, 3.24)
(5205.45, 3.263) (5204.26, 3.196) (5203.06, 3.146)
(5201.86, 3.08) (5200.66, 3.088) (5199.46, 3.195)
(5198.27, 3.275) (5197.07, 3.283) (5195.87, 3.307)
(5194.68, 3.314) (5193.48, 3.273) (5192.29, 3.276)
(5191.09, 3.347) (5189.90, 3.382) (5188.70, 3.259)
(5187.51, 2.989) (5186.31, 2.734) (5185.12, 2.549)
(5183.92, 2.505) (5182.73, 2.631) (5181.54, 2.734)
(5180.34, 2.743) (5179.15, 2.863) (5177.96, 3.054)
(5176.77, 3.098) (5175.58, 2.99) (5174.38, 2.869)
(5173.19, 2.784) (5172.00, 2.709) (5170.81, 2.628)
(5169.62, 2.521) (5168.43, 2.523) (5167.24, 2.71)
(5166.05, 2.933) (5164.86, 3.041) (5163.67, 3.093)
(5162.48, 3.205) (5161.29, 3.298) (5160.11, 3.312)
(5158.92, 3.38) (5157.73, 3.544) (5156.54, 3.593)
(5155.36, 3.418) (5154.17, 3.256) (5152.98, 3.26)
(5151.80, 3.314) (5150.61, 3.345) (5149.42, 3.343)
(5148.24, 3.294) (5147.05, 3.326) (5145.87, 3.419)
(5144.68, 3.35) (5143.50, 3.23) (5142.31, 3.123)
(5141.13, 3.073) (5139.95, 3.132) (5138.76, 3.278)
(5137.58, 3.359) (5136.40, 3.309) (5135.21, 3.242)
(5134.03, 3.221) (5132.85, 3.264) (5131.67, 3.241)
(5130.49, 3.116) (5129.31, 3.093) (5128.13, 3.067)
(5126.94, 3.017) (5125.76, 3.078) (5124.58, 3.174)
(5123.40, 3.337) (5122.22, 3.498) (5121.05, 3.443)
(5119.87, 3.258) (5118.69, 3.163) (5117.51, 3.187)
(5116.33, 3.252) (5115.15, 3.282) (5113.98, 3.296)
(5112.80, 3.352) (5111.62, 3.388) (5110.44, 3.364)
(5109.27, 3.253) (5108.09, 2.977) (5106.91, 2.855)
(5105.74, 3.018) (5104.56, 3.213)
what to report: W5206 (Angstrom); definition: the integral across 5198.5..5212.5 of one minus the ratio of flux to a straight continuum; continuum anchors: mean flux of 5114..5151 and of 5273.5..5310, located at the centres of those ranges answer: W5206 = 1.2 Angstrom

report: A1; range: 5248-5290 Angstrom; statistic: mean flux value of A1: 3.43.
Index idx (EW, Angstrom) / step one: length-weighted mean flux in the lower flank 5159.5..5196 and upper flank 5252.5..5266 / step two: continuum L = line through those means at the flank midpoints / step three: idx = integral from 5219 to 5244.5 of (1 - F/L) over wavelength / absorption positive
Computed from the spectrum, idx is -1.1 Angstrom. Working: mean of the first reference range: 2.95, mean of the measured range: 3.44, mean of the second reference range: 3.46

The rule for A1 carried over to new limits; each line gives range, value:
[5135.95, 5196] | 3.1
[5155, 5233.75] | 3.15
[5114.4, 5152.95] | 3.25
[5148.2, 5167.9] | 3.25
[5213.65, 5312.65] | 3.51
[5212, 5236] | 3.41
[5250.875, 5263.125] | 3.51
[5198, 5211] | 3.14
